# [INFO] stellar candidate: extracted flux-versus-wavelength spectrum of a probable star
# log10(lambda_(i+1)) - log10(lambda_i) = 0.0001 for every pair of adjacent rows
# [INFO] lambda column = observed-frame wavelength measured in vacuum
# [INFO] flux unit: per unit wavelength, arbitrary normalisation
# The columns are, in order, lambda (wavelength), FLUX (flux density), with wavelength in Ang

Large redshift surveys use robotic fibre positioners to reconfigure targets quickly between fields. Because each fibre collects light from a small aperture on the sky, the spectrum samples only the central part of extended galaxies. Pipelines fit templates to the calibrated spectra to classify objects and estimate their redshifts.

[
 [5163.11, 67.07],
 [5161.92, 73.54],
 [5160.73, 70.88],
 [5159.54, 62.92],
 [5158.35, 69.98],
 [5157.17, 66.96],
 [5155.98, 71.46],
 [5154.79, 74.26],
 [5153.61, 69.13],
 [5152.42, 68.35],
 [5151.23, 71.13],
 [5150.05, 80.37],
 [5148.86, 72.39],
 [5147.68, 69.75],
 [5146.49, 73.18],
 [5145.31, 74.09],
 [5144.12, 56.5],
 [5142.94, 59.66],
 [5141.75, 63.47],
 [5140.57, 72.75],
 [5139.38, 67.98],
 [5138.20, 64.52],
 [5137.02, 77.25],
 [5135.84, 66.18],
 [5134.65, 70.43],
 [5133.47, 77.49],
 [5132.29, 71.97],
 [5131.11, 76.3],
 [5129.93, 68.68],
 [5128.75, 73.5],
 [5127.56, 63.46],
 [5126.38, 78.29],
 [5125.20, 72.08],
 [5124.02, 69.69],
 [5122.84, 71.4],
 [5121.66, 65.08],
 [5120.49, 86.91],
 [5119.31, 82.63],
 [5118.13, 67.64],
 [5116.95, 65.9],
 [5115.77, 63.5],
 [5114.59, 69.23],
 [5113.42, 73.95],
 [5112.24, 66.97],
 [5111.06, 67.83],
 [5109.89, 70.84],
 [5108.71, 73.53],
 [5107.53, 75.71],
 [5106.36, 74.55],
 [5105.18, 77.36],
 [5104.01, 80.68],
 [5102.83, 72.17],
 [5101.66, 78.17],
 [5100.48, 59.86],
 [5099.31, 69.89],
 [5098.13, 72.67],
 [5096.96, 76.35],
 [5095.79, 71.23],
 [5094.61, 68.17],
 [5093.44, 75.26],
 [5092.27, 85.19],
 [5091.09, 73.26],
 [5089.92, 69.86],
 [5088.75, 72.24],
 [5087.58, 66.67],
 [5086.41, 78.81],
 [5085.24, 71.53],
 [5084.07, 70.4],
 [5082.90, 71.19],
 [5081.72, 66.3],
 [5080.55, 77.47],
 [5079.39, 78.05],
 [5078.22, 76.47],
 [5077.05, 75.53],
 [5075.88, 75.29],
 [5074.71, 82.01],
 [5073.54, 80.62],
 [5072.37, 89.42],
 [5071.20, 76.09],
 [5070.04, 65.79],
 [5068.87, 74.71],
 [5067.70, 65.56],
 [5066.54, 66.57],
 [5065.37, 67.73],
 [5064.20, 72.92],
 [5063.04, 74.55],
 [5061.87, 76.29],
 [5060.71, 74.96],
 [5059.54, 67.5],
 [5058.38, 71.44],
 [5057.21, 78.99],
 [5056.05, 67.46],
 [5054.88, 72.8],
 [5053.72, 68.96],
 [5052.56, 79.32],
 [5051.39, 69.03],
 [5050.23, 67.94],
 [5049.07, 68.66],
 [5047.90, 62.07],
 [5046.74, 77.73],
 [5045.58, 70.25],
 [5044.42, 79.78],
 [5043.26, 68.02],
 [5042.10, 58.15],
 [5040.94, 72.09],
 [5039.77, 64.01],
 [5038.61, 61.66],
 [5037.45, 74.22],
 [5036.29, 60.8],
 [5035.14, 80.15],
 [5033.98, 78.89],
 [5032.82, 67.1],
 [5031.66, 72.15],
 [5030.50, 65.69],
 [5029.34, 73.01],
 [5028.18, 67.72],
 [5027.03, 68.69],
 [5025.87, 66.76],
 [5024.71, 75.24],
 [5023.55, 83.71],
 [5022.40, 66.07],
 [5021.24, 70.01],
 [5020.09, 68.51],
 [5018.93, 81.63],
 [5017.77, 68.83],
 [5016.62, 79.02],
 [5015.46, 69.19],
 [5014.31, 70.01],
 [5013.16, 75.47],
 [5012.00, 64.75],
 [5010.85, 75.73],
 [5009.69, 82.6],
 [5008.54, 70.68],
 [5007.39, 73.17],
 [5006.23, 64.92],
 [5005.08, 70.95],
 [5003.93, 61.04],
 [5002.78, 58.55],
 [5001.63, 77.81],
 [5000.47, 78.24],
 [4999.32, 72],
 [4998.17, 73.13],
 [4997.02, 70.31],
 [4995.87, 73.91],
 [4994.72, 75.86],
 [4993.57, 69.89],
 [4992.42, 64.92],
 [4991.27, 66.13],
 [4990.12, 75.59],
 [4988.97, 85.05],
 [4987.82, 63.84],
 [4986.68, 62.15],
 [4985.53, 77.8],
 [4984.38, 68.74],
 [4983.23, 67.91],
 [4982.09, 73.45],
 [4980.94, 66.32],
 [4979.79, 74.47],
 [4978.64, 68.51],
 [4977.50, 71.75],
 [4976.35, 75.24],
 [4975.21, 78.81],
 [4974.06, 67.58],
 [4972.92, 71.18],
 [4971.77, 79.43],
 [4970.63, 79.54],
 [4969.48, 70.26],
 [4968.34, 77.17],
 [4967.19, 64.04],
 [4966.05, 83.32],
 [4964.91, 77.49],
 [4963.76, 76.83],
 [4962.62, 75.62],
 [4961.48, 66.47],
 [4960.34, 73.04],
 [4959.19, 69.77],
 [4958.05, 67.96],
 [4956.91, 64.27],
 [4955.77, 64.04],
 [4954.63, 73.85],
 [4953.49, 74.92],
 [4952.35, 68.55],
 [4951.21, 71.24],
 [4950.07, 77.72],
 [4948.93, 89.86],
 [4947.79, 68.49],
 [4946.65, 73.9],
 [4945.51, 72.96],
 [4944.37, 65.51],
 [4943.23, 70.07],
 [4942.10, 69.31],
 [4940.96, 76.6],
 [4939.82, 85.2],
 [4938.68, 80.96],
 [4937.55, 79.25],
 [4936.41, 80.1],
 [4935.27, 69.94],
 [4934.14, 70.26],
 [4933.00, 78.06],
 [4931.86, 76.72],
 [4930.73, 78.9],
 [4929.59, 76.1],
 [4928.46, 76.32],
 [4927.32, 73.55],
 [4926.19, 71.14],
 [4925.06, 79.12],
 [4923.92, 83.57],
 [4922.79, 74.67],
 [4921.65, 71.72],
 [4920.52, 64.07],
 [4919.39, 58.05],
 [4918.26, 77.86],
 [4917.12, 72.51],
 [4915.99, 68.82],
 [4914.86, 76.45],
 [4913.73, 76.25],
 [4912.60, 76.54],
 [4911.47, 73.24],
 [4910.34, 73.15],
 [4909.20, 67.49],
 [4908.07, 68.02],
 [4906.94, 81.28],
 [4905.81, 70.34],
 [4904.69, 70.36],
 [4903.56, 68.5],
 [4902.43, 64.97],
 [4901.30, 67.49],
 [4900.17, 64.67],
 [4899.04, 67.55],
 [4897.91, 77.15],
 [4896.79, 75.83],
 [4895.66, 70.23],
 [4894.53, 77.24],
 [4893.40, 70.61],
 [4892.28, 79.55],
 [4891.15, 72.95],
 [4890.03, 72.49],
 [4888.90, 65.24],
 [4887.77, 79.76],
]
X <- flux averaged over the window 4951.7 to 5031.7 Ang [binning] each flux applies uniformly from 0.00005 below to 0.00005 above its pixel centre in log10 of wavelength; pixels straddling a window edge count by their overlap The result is 71.7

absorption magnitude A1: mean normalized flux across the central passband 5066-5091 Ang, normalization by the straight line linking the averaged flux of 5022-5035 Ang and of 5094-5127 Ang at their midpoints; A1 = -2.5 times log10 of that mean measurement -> -0.03 mag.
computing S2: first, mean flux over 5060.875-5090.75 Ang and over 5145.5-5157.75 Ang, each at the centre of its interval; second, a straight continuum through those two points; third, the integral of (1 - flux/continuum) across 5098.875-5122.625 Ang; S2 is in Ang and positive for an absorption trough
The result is 0.2 Ang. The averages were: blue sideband 73.7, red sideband 71.8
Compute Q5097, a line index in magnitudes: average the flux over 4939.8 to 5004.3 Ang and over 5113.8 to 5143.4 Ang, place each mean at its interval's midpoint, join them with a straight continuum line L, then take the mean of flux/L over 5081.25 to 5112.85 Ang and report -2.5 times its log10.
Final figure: -0.02 mag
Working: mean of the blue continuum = 72.2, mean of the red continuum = 70.7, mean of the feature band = 72.5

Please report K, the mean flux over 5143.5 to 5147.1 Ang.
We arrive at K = 67.8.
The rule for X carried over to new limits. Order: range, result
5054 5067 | 71.9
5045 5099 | 73.1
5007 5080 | 72.2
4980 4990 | 71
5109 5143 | 70.7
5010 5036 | 72.2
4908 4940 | 74.4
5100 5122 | 72.4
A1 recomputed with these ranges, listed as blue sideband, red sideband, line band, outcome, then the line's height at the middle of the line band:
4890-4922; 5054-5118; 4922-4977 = -0.04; 71.9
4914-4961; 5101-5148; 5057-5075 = -0.03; 72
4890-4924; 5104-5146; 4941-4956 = -0.01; 71.7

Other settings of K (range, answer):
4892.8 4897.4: 73.7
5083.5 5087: 73.6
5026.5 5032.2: 69.5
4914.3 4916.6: 72.7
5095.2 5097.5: 73.7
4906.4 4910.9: 72.3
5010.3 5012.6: 70.2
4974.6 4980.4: 73.6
